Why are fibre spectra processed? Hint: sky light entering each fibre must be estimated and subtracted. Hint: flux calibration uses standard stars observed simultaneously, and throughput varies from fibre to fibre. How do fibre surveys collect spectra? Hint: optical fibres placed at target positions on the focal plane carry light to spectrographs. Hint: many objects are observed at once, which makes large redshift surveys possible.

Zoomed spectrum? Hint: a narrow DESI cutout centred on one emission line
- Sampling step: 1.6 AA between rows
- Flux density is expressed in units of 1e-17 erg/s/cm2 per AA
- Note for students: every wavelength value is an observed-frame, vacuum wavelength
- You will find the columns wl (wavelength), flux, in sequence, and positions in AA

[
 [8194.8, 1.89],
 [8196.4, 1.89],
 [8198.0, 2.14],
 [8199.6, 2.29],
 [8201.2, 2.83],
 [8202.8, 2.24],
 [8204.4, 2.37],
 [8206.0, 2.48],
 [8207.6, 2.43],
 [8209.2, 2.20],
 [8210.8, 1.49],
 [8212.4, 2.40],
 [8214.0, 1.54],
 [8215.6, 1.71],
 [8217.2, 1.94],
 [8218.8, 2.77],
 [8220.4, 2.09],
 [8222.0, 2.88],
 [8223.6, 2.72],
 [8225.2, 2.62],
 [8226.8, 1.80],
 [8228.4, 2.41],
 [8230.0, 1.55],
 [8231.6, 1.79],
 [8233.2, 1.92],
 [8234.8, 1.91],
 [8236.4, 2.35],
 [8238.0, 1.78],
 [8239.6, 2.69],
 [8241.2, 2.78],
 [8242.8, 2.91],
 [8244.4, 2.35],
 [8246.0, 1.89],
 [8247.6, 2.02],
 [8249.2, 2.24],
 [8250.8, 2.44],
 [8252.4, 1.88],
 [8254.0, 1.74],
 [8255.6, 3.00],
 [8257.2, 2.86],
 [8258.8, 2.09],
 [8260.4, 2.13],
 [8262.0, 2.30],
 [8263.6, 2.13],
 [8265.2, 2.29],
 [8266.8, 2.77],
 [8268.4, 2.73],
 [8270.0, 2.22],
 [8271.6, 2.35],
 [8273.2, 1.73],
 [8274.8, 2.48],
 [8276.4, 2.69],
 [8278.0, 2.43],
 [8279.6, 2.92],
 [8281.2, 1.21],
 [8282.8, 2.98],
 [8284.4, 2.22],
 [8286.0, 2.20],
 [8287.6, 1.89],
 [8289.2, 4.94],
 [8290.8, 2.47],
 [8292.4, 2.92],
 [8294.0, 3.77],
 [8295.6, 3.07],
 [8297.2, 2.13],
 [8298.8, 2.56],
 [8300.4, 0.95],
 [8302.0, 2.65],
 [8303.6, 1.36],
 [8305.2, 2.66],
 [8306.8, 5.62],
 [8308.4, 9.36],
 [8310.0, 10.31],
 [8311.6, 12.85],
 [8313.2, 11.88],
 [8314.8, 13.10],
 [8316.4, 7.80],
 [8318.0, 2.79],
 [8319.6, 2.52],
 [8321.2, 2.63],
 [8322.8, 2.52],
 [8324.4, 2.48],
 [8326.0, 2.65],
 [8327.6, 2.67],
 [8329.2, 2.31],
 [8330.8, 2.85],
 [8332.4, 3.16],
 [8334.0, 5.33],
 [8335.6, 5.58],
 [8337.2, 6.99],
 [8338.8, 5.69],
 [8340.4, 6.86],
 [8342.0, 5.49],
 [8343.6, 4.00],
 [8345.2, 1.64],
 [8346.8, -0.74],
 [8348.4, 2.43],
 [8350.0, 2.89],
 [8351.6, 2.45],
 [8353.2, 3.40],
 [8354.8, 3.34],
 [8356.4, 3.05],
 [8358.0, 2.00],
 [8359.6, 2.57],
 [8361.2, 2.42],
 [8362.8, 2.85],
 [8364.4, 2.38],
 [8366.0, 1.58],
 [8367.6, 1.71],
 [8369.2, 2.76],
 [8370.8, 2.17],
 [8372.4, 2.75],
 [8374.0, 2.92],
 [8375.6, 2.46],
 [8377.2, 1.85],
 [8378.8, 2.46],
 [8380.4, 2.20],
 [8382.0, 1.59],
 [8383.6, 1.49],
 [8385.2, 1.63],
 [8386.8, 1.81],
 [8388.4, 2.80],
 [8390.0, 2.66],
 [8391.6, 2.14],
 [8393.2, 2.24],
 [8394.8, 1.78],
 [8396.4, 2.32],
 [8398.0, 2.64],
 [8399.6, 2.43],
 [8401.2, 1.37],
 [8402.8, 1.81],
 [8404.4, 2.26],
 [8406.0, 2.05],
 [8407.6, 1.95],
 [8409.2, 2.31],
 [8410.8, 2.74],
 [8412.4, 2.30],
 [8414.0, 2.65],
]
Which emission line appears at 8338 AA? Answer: [N II] 6583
